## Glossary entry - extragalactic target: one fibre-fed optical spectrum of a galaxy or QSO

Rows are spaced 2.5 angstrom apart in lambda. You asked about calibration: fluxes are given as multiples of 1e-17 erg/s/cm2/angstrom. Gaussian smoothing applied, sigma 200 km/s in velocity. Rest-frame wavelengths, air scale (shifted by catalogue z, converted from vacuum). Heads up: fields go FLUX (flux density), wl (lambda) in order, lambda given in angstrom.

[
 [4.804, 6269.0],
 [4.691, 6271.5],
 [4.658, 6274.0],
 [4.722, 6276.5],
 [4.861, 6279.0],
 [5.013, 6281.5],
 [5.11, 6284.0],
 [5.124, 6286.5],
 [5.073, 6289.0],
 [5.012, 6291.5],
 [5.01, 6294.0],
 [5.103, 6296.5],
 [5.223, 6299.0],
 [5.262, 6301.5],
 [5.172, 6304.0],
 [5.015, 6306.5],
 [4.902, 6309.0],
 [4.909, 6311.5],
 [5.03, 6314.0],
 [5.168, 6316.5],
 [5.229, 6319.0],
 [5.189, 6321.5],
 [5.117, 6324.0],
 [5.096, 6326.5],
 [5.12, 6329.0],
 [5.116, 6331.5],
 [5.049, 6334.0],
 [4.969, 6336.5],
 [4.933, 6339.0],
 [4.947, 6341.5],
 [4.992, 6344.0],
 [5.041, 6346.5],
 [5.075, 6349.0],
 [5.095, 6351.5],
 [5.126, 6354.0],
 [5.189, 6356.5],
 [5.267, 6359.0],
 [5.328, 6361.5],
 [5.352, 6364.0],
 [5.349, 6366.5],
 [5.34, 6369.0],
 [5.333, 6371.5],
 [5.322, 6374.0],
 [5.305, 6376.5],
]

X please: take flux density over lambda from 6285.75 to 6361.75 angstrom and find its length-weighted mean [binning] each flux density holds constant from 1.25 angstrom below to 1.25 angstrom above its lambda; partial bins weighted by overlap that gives 5.09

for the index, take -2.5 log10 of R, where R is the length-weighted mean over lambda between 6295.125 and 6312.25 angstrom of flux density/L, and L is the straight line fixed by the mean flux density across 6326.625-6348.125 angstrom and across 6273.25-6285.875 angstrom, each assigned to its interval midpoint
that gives -0.03 mag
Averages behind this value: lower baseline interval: 4.89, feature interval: 5.09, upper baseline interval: 5.03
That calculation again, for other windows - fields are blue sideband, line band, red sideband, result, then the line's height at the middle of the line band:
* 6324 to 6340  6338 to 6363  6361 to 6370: 0.02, 5.21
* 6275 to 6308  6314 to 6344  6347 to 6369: 0.01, 5.15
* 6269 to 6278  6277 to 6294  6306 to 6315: -0.05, 4.79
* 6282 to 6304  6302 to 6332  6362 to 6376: 0.02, 5.18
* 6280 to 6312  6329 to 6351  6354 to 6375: 0.04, 5.22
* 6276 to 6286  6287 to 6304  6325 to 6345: -0.03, 4.98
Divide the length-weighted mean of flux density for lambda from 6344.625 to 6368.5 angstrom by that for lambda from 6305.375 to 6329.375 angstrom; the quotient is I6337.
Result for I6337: 1.02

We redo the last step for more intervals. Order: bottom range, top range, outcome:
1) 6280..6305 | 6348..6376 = 1.03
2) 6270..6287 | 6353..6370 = 1.08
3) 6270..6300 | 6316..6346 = 1.02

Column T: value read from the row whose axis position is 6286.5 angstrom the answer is 5.124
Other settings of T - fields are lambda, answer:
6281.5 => 5.013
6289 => 5.073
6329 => 5.12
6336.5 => 4.969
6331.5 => 5.116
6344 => 4.992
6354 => 5.126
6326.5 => 5.096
